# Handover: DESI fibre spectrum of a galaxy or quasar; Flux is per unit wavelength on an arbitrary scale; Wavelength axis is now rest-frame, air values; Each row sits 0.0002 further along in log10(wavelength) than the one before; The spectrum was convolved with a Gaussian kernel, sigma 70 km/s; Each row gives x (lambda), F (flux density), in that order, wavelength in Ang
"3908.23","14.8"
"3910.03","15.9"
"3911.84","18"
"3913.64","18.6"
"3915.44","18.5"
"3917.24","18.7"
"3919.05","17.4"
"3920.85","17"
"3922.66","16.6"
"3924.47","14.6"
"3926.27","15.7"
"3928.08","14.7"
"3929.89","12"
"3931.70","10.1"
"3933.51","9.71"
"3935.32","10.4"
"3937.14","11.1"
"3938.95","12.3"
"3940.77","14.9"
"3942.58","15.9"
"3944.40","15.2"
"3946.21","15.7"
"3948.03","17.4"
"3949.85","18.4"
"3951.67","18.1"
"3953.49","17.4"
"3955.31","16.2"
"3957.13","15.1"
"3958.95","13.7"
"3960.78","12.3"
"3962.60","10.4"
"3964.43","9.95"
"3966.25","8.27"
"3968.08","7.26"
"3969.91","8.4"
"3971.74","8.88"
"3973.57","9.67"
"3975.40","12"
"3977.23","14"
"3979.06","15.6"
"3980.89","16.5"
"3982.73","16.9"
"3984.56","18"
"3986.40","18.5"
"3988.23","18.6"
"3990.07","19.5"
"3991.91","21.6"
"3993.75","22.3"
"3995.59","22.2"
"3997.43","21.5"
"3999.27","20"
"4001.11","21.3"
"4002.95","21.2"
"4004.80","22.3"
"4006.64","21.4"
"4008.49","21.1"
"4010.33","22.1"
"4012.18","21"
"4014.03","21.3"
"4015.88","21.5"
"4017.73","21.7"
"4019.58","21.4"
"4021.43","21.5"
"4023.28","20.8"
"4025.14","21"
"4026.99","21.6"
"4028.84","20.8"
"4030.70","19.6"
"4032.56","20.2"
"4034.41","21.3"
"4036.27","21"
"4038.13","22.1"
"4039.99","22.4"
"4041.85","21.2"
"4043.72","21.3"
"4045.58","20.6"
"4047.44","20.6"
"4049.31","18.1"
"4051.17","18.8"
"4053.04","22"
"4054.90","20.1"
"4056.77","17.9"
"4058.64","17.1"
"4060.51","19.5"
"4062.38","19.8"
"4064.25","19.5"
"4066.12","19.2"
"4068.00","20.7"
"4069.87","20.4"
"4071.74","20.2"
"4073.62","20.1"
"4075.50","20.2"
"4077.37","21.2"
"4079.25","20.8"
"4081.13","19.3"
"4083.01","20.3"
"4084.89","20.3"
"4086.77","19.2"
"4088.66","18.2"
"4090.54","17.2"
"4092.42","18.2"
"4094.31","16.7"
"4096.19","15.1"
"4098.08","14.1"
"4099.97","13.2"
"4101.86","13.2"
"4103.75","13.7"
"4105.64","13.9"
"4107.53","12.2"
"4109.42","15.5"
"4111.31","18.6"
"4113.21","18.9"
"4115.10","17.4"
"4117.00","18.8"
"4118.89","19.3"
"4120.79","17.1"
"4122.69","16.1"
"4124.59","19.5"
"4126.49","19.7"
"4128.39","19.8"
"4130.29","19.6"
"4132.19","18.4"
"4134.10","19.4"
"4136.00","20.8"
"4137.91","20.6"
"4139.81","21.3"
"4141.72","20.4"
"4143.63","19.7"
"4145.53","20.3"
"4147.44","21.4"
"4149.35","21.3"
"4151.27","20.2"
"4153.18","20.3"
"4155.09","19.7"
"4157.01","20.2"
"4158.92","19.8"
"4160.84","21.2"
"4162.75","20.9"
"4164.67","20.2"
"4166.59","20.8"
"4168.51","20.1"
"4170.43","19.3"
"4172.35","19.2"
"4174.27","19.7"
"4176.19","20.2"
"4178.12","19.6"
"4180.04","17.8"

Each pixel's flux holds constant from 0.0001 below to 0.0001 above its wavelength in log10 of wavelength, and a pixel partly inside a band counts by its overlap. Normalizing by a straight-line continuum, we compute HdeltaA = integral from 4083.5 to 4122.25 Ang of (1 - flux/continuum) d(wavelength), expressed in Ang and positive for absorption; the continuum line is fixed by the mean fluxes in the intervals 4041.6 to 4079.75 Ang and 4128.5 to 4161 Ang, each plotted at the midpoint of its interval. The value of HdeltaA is 6.77 Ang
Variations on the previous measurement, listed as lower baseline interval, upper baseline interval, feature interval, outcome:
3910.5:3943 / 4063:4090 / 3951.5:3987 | 6.63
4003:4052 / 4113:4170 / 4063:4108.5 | 5.83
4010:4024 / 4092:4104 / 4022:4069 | -3.09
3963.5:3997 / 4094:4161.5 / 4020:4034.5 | -4.34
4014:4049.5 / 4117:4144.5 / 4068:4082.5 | -0.01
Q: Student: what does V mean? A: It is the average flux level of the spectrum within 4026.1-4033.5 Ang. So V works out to 20.6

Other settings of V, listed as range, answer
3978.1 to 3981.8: 16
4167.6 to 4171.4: 19.7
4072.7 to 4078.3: 20.5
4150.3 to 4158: 20.1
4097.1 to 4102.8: 13.5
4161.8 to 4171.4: 20.2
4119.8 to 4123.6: 16.6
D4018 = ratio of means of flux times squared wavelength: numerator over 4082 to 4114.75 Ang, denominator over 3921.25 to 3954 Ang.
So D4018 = 1.23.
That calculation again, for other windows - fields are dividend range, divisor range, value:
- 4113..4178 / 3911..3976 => 1.57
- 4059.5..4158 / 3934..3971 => 1.51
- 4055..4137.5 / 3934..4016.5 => 1.18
